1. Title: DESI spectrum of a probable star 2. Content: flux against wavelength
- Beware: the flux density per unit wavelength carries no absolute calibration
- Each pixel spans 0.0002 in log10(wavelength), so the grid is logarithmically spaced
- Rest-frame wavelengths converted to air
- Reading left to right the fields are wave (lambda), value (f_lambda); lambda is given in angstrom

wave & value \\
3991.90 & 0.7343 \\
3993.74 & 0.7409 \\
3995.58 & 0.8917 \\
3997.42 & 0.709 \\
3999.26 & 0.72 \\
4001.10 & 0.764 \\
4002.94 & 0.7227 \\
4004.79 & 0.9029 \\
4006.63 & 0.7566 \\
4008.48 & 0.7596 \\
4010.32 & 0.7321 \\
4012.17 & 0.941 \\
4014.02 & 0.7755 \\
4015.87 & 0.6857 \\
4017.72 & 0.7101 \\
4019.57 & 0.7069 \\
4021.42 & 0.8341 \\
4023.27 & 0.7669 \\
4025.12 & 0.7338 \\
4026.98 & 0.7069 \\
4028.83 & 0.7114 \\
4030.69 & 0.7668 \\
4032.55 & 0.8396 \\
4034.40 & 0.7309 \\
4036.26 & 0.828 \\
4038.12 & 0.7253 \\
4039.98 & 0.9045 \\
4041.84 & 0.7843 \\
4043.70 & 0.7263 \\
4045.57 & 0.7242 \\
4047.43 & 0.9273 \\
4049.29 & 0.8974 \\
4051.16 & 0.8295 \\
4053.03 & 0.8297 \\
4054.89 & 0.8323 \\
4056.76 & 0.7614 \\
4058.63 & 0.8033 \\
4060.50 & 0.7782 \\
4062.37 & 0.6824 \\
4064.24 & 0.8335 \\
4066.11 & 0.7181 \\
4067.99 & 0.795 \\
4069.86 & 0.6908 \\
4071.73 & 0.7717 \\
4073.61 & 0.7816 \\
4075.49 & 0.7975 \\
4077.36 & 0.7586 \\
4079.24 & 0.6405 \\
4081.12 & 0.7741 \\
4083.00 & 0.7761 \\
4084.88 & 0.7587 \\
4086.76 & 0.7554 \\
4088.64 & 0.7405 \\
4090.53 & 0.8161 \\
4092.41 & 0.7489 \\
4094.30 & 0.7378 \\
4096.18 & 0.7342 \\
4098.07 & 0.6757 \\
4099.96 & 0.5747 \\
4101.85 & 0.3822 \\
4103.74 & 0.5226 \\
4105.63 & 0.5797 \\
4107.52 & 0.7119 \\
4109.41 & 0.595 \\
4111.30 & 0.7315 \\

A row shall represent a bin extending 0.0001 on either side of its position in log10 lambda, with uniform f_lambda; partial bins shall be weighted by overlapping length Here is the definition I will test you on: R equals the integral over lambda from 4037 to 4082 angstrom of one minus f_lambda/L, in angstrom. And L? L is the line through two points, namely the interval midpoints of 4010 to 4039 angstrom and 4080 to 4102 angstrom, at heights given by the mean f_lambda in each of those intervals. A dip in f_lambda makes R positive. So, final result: -2.6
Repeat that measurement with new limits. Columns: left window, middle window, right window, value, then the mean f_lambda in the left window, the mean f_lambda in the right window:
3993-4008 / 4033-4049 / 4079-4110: -1.4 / 0.776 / 0.679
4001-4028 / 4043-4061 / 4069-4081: -1.5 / 0.767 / 0.743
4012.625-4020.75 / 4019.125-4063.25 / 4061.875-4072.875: -2.5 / 0.736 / 0.752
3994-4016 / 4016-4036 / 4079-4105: 0.2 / 0.782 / 0.688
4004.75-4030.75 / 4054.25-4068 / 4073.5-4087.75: -0.3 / 0.761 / 0.754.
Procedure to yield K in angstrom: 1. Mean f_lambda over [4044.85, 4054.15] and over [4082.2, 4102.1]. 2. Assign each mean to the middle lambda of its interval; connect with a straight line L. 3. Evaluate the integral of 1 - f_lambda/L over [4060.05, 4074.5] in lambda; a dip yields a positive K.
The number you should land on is 0.6 angstrom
